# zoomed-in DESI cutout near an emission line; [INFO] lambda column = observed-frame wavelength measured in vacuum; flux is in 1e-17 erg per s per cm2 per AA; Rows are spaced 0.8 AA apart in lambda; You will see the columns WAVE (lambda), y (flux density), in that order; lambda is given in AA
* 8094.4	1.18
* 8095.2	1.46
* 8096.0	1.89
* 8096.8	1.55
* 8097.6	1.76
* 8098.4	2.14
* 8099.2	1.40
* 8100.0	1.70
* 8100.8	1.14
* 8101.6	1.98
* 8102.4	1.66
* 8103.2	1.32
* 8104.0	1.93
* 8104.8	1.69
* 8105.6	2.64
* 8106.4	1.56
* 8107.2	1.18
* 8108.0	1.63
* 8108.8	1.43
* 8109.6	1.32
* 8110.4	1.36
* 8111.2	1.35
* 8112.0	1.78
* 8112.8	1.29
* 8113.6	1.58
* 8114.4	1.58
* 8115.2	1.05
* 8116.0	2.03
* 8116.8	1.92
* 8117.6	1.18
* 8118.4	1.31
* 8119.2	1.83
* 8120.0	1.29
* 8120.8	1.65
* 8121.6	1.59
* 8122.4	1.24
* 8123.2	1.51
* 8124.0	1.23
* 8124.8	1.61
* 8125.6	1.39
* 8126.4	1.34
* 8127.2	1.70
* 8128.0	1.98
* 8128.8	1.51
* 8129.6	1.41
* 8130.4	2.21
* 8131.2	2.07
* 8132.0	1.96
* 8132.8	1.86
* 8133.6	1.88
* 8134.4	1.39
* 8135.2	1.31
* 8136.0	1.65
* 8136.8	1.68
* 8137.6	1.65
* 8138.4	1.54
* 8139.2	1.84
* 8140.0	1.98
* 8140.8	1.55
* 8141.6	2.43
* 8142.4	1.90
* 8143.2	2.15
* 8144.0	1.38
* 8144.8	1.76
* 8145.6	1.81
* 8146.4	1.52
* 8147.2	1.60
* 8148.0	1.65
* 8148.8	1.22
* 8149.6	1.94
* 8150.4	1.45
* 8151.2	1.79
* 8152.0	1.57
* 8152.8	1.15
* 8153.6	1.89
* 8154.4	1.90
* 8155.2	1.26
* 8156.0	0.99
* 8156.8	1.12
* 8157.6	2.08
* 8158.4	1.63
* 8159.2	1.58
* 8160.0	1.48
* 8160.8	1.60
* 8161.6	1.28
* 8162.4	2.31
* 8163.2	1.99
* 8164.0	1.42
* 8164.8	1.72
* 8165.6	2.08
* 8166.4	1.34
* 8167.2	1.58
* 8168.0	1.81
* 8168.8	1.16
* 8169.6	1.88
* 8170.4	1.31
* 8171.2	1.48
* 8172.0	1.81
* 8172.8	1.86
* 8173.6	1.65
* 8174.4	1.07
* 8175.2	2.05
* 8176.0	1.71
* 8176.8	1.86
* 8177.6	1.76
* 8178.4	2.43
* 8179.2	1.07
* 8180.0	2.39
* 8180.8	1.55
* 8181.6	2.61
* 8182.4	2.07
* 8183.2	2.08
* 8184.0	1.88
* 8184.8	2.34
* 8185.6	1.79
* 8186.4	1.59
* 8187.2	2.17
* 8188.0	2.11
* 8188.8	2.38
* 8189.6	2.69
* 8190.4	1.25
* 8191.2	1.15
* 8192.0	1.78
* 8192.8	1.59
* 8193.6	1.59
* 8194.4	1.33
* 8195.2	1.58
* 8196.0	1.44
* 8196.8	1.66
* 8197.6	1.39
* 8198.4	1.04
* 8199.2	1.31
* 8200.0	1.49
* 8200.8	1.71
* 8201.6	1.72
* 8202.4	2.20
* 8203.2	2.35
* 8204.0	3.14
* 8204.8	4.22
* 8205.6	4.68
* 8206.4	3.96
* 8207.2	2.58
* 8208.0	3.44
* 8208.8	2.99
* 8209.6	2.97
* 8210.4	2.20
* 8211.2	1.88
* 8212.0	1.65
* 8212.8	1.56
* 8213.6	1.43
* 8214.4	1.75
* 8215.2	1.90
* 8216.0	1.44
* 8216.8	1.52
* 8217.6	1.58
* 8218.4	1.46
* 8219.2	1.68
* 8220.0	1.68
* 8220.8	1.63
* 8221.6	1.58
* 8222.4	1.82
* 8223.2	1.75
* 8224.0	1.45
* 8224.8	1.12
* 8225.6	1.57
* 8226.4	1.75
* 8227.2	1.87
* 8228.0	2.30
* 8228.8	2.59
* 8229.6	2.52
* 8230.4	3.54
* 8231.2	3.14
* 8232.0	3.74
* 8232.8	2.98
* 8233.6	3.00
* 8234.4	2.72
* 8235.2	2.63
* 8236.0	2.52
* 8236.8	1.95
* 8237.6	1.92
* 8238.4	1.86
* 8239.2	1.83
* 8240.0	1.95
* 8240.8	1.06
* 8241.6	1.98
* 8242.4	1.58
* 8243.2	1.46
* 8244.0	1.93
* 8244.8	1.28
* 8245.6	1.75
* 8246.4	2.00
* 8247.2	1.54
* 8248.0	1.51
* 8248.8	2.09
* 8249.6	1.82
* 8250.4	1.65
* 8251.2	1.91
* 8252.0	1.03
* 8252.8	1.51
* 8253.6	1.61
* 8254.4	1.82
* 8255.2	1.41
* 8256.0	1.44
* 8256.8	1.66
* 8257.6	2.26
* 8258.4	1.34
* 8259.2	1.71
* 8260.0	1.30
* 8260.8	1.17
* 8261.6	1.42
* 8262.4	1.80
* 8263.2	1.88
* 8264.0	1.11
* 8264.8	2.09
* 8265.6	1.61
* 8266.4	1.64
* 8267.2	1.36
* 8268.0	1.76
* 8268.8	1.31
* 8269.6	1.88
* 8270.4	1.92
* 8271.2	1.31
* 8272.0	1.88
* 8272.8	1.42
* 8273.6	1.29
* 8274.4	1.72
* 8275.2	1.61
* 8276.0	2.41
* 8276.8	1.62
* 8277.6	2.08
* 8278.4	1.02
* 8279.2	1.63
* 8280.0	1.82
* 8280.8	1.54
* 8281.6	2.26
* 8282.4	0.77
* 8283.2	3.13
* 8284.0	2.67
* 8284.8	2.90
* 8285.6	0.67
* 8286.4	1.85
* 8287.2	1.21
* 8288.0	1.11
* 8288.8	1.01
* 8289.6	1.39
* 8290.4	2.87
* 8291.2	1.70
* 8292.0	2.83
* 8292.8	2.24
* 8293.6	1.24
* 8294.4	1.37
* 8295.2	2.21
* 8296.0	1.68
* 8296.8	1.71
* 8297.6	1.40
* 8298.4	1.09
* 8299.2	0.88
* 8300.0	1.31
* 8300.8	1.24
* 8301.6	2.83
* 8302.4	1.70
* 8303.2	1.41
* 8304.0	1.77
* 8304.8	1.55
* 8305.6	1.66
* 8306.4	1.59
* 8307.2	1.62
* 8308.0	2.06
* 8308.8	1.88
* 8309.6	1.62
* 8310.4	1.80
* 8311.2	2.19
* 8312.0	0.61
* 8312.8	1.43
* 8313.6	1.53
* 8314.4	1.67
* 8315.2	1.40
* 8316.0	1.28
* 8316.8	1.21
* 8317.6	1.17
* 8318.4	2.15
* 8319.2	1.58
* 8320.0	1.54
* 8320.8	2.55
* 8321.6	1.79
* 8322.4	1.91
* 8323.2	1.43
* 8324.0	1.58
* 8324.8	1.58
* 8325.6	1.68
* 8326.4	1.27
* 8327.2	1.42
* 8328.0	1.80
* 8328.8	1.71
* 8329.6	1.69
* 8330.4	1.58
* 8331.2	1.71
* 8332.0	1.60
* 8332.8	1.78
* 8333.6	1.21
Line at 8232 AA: [N II] 6583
